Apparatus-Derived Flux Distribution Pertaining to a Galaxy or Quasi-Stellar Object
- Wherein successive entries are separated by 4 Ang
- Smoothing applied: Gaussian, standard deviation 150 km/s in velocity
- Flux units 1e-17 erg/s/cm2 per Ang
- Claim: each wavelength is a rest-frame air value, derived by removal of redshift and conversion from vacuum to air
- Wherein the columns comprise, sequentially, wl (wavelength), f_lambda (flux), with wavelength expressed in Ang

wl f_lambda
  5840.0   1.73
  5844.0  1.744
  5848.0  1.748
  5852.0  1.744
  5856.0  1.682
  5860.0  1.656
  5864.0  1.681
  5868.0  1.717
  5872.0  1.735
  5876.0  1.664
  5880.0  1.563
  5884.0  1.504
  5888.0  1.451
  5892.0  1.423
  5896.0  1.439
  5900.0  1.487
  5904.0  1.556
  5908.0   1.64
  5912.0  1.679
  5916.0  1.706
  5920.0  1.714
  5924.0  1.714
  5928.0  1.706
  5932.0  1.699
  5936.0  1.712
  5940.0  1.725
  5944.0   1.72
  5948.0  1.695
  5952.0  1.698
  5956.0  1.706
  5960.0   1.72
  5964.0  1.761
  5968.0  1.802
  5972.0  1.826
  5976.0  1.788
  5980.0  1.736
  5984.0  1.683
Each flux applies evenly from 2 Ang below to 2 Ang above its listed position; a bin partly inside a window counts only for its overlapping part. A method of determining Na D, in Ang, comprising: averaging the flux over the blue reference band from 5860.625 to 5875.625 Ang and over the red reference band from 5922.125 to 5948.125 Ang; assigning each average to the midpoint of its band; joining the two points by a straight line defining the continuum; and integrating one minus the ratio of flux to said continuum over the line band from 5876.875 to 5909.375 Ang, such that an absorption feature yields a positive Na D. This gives 3.70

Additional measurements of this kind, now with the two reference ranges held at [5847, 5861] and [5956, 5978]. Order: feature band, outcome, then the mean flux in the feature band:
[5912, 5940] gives 0.7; 1.71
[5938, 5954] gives 0.5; 1.71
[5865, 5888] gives 1.3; 1.62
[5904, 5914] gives 0.6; 1.64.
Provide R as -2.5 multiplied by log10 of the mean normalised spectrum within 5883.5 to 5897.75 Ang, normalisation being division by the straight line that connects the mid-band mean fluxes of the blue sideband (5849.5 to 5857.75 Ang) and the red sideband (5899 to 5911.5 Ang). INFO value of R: 0.121 mag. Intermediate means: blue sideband 1.72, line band 1.45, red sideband 1.58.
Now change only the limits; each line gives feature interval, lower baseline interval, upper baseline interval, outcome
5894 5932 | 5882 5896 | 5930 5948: -0.03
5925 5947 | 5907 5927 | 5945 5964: -0.01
